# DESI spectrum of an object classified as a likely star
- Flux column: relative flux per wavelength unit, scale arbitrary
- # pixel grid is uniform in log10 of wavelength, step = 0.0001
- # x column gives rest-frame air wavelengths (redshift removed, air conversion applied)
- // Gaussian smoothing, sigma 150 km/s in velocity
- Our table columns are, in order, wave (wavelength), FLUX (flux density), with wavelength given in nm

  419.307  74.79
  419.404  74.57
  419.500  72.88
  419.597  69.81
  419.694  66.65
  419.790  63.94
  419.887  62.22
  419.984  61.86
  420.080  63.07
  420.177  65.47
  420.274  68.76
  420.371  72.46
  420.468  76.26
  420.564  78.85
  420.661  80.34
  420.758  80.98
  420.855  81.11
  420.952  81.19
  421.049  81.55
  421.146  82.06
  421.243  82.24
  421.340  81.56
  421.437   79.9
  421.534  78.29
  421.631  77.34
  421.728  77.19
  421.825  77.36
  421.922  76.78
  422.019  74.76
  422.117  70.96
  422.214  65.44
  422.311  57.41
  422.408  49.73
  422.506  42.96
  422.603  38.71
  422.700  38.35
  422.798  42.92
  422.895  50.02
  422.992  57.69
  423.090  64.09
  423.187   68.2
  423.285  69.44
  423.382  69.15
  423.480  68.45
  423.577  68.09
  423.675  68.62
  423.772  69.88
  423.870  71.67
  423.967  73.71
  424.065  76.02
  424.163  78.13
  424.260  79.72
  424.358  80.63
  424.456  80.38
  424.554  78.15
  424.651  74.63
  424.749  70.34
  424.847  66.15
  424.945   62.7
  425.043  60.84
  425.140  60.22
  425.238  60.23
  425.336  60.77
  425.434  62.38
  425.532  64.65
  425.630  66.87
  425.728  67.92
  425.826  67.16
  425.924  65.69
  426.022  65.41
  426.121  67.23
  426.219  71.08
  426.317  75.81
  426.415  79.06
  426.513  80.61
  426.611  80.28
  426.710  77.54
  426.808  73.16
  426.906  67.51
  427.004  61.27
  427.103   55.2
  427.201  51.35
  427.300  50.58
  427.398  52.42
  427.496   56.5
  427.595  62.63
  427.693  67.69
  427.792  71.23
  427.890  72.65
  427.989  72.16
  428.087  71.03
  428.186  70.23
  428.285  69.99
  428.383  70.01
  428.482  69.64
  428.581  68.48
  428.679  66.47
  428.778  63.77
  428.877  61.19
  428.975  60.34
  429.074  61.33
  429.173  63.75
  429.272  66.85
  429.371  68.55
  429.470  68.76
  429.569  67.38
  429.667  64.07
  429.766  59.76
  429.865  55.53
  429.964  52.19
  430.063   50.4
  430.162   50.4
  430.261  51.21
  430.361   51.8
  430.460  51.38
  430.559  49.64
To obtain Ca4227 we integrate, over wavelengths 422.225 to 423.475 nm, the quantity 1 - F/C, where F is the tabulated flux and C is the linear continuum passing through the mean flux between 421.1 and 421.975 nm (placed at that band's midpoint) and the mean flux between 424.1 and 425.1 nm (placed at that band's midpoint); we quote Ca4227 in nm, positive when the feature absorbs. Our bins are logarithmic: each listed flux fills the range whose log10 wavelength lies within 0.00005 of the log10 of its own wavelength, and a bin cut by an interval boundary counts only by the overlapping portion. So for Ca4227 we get 0.35 nm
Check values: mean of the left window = 79.2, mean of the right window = 73.1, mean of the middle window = 54.9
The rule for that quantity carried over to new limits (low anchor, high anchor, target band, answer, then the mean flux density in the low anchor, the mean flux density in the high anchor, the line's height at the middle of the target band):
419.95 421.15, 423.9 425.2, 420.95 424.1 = 0.267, 74.8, 72.3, 73.6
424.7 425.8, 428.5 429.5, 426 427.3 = -0.094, 64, 65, 64.4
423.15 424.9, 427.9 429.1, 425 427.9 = 0.169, 72.8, 67.3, 69.9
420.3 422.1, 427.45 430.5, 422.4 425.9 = 0.369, 78.6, 63.2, 72.8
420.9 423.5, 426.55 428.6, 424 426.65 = -0.158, 66.8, 66.3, 66.5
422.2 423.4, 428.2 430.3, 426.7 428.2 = -0.095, 54.3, 62.6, 60.3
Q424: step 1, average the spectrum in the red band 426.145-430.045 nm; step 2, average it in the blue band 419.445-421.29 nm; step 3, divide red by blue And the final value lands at 0.9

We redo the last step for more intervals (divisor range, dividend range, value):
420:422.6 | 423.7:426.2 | 0.96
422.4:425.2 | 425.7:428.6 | 1.04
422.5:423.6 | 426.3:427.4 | 1.19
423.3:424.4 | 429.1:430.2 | 0.83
